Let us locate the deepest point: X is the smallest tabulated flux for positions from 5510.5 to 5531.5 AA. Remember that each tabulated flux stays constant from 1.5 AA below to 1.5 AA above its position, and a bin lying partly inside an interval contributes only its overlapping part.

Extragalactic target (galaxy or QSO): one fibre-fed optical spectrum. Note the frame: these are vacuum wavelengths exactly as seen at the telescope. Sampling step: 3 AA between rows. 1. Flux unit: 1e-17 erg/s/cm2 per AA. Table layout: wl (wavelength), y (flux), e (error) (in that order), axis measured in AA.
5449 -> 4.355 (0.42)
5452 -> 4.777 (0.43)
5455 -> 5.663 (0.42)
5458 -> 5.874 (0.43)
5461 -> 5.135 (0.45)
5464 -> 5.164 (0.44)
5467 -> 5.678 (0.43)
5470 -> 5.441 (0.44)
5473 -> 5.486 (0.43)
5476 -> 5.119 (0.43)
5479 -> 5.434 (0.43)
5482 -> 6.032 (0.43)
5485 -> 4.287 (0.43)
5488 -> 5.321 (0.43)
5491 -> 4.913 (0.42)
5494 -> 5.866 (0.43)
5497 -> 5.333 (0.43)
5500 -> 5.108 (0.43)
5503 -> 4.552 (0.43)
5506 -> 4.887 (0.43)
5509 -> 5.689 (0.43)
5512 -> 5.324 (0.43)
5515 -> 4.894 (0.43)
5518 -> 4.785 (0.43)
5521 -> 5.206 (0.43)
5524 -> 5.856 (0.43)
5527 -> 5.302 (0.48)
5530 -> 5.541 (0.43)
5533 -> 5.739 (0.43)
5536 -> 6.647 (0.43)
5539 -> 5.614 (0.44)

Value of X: 4.785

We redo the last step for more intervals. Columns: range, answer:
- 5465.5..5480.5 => 5.119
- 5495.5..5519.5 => 4.552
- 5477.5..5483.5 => 5.434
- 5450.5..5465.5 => 4.777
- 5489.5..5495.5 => 4.913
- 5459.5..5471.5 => 5.135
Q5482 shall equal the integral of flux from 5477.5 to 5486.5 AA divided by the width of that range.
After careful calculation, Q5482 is 5.25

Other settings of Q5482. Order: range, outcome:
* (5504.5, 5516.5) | 5.2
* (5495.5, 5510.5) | 5.11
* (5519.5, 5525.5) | 5.53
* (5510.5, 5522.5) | 5.05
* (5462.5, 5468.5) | 5.42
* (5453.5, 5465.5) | 5.46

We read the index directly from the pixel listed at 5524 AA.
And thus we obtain 5.856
